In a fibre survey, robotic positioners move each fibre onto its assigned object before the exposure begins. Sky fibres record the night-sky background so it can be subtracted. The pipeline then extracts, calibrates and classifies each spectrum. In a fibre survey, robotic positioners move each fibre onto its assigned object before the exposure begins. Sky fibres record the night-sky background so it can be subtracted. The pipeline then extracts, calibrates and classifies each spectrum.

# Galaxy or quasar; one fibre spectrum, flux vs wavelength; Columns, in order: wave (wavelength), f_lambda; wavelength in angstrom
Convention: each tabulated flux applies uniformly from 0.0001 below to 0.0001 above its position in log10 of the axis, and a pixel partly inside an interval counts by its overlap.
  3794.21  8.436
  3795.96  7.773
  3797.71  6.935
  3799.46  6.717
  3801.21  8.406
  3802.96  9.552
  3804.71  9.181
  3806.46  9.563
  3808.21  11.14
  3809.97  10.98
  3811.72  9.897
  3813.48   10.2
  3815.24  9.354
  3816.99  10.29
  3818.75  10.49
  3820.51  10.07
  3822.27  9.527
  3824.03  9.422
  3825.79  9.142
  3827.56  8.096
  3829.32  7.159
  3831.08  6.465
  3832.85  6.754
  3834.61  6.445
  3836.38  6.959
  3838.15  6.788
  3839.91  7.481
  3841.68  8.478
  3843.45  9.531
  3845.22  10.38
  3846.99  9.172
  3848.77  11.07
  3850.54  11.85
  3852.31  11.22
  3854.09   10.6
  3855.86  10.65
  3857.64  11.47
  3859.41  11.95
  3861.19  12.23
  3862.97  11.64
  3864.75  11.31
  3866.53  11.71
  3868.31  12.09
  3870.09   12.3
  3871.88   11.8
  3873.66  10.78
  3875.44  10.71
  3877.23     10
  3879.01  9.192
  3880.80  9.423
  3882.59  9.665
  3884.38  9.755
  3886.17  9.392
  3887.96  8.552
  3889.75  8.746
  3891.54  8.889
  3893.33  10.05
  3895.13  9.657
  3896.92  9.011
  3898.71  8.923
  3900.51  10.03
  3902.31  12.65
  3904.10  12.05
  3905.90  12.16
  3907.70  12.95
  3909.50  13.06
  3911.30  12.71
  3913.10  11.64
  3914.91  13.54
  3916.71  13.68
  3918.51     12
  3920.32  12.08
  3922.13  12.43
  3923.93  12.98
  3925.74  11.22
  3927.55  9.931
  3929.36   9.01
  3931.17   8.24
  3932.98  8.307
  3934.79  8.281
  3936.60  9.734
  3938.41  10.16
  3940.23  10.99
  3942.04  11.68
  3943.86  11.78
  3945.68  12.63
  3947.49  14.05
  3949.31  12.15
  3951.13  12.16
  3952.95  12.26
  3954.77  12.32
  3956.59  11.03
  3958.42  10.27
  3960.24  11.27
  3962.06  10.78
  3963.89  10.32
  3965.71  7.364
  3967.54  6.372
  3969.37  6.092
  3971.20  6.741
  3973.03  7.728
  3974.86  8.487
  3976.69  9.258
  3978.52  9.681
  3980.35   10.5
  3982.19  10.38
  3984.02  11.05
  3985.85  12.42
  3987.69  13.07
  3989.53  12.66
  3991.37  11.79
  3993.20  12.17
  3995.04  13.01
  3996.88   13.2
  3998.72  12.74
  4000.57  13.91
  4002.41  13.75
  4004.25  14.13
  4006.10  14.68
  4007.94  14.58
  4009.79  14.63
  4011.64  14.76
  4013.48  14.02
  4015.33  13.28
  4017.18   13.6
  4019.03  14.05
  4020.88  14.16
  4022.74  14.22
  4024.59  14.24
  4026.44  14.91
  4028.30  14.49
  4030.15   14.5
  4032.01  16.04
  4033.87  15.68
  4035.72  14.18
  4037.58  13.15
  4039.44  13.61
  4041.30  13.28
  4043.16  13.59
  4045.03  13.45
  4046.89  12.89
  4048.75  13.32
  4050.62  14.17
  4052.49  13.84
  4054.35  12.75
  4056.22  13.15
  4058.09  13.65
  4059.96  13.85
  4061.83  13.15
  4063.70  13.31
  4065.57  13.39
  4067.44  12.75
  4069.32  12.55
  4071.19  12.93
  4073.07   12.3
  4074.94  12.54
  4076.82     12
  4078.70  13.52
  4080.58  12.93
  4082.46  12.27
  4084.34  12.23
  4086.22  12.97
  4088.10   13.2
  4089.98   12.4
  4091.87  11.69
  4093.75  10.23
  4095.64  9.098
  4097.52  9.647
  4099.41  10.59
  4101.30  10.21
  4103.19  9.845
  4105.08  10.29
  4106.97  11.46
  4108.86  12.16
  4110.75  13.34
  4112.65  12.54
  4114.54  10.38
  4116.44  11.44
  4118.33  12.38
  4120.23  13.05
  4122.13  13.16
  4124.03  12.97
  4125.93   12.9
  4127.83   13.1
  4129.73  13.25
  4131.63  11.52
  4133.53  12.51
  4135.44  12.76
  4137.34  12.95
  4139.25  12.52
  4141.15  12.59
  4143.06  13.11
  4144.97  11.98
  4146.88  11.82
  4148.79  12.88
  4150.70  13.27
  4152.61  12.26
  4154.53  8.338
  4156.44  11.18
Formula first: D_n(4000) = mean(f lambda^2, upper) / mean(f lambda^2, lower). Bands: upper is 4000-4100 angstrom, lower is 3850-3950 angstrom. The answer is 1.3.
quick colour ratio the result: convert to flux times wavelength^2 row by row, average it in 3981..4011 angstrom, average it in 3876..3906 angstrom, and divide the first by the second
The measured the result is 1.4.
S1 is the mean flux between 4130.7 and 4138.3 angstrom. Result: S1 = 12.4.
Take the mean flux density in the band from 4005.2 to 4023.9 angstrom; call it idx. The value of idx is 14.2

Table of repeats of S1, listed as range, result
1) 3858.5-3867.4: 11.8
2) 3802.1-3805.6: 9.38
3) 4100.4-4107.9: 10.5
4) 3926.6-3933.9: 8.88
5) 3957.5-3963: 10.8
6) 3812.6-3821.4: 10.1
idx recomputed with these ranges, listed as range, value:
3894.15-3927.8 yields 11.8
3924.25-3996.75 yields 10.5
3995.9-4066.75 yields 13.9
